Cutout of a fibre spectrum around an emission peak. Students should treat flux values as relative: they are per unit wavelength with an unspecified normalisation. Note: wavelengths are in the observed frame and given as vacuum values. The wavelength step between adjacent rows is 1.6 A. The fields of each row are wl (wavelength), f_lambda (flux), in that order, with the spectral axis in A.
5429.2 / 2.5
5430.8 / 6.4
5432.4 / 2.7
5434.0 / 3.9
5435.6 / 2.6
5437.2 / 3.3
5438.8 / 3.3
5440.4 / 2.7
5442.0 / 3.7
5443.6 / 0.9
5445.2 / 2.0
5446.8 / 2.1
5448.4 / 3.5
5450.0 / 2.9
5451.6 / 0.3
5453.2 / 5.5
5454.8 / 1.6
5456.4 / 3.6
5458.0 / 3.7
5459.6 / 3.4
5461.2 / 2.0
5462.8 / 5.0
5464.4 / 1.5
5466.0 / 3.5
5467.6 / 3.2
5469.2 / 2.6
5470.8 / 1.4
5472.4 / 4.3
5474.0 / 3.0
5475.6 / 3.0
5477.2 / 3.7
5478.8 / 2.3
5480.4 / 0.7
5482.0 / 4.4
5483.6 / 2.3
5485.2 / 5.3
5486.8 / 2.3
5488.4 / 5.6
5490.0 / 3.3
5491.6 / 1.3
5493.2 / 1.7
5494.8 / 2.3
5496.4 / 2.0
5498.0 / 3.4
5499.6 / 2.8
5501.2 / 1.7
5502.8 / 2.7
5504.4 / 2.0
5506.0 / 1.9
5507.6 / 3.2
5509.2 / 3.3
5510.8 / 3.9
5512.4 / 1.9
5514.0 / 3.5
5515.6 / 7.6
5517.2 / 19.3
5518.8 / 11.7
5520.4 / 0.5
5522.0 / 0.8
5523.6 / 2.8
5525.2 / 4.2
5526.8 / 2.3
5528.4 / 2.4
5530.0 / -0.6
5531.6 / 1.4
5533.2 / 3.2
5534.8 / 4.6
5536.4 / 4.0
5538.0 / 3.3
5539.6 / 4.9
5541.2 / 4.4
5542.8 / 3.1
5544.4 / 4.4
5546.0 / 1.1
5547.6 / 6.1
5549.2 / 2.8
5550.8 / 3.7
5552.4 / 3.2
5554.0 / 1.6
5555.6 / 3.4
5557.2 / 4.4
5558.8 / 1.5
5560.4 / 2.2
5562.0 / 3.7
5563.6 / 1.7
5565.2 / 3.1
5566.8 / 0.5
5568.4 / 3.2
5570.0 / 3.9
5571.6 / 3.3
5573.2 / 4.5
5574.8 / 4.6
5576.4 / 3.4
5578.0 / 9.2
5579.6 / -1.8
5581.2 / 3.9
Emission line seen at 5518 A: Hbeta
